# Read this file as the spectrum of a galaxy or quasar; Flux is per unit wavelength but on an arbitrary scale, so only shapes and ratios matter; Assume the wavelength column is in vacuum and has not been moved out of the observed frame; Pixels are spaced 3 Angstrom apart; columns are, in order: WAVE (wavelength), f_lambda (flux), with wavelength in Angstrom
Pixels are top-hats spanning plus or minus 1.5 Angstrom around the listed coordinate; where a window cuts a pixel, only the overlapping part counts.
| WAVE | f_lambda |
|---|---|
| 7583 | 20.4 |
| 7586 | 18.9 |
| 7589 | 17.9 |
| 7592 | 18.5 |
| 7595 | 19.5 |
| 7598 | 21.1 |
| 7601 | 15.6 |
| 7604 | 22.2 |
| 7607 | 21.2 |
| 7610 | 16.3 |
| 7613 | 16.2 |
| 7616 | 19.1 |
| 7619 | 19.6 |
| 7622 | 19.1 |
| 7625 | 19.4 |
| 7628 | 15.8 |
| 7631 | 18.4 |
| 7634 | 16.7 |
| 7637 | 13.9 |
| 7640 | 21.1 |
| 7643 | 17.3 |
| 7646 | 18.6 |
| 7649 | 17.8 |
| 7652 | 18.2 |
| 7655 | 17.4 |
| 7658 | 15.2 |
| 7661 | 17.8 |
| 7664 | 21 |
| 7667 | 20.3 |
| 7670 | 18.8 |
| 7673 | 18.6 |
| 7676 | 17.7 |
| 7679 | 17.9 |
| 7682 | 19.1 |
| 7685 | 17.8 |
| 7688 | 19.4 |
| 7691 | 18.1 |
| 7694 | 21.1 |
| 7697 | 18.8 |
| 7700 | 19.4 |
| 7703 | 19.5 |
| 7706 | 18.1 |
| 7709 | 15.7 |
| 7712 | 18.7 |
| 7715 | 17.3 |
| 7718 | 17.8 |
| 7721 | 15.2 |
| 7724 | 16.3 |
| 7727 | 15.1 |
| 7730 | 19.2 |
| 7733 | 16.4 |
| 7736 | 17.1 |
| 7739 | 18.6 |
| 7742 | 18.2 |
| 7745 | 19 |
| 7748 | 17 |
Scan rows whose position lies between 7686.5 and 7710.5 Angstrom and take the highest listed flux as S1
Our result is 21.1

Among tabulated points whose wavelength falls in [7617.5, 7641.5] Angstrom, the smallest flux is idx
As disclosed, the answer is 13.9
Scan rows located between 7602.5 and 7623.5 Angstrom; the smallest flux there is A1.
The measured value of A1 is 16.2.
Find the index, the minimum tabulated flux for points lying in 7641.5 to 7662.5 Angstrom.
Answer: 15.2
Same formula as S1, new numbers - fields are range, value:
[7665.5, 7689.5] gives 20.3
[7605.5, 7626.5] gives 21.2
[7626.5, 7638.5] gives 18.4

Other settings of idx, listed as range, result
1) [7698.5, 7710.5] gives 15.7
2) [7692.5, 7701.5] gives 18.8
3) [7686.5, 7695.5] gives 18.1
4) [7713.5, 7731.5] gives 15.1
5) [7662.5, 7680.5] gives 17.7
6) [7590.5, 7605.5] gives 15.6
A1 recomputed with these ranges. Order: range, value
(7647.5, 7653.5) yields 17.8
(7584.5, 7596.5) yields 17.9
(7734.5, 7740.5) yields 17.1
